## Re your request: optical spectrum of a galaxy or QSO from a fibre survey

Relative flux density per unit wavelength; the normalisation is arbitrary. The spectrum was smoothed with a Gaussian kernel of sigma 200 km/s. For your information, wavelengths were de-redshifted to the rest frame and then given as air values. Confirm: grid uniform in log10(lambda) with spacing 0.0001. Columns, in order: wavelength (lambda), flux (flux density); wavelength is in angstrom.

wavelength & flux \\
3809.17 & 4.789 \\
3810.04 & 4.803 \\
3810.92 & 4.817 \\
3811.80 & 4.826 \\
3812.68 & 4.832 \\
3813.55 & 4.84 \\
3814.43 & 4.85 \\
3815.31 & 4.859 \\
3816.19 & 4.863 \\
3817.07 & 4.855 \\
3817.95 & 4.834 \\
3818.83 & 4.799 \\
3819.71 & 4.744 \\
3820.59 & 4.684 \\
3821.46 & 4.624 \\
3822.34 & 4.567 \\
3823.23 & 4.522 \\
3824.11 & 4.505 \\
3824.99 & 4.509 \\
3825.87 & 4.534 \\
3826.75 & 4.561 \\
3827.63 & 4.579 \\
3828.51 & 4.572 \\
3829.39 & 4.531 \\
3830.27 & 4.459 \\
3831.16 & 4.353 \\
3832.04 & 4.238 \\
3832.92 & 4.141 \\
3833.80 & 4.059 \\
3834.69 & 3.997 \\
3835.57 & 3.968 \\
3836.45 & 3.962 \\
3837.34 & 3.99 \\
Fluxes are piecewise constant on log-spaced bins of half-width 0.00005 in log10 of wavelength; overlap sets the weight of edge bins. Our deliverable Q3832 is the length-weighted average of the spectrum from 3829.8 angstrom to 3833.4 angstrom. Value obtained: 4.3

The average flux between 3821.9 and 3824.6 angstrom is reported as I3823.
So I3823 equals 4.52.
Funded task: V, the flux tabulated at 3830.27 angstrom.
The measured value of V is 4.459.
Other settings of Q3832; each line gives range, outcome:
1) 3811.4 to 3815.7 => 4.84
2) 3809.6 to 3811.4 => 4.82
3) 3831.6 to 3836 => 4.08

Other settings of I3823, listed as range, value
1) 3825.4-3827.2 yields 4.55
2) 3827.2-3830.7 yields 4.54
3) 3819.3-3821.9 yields 4.7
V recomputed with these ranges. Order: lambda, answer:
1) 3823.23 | 4.522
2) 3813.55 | 4.84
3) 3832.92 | 4.141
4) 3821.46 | 4.624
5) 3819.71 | 4.744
